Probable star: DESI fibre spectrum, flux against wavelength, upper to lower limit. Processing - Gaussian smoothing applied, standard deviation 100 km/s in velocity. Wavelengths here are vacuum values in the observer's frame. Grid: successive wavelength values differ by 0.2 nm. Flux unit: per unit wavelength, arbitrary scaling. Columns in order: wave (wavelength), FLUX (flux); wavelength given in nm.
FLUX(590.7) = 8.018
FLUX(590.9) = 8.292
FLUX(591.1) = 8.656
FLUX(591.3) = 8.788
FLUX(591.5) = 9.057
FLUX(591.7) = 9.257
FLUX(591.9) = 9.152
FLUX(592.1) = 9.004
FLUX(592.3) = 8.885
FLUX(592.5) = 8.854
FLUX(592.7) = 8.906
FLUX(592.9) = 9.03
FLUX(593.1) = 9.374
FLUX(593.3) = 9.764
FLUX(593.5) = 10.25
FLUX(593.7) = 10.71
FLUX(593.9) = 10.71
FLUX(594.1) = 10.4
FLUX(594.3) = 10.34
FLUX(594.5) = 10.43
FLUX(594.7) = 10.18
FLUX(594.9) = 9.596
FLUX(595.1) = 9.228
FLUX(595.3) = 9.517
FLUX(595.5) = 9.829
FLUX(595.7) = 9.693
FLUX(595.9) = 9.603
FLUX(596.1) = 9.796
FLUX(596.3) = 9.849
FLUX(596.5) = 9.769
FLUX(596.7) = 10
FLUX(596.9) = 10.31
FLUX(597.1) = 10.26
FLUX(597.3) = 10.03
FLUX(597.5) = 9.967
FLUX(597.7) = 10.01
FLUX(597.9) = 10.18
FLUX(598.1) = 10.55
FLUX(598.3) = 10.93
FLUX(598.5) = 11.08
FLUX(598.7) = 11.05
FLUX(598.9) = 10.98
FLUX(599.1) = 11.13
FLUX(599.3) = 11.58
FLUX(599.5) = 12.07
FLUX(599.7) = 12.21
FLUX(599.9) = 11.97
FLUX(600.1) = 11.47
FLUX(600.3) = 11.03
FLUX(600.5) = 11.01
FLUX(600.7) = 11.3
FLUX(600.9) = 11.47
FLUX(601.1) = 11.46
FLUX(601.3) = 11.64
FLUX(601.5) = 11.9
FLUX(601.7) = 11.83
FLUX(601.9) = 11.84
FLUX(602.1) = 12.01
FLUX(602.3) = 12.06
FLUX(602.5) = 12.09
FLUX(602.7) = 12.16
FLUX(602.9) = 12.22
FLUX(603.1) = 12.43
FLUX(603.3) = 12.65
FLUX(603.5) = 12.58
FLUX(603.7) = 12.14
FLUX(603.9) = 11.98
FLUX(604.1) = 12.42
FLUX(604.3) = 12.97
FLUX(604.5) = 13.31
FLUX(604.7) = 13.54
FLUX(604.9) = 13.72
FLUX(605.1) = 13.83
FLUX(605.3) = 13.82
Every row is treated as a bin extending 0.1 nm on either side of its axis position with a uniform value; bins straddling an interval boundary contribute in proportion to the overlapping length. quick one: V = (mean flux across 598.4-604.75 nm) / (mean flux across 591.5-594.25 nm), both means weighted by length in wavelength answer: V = 1.25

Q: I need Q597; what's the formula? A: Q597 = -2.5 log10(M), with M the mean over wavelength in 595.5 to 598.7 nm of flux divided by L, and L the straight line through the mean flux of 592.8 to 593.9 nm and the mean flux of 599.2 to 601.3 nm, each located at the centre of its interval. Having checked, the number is 0.07 mag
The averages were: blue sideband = 9.91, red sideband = 11.6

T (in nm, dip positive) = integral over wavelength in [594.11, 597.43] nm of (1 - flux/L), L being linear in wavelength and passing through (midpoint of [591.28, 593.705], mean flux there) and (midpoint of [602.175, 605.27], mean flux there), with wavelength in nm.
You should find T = 0.11 nm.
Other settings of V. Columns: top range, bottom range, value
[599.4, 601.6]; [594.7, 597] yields 1.19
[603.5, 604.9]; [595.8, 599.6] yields 1.22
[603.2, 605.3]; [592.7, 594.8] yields 1.29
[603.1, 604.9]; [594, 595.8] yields 1.29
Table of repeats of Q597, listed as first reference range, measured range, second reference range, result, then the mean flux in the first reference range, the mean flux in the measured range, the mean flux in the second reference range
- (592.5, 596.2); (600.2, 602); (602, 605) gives 0.03 mag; 9.83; 11.5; 12.6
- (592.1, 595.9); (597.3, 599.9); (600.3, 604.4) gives 0.00 mag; 9.74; 11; 12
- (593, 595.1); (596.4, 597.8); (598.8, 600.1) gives 0.10 mag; 10.1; 10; 11.6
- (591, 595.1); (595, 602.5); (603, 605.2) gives 0.04 mag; 9.56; 10.8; 12.9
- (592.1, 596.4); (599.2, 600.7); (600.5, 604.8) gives -0.02 mag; 9.74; 11.6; 12.2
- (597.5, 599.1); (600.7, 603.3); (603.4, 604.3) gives -0.01 mag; 10.7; 11.9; 12.4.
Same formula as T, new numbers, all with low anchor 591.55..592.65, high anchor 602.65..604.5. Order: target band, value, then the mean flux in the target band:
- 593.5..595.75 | -0.07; 10.1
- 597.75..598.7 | 0.01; 10.7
